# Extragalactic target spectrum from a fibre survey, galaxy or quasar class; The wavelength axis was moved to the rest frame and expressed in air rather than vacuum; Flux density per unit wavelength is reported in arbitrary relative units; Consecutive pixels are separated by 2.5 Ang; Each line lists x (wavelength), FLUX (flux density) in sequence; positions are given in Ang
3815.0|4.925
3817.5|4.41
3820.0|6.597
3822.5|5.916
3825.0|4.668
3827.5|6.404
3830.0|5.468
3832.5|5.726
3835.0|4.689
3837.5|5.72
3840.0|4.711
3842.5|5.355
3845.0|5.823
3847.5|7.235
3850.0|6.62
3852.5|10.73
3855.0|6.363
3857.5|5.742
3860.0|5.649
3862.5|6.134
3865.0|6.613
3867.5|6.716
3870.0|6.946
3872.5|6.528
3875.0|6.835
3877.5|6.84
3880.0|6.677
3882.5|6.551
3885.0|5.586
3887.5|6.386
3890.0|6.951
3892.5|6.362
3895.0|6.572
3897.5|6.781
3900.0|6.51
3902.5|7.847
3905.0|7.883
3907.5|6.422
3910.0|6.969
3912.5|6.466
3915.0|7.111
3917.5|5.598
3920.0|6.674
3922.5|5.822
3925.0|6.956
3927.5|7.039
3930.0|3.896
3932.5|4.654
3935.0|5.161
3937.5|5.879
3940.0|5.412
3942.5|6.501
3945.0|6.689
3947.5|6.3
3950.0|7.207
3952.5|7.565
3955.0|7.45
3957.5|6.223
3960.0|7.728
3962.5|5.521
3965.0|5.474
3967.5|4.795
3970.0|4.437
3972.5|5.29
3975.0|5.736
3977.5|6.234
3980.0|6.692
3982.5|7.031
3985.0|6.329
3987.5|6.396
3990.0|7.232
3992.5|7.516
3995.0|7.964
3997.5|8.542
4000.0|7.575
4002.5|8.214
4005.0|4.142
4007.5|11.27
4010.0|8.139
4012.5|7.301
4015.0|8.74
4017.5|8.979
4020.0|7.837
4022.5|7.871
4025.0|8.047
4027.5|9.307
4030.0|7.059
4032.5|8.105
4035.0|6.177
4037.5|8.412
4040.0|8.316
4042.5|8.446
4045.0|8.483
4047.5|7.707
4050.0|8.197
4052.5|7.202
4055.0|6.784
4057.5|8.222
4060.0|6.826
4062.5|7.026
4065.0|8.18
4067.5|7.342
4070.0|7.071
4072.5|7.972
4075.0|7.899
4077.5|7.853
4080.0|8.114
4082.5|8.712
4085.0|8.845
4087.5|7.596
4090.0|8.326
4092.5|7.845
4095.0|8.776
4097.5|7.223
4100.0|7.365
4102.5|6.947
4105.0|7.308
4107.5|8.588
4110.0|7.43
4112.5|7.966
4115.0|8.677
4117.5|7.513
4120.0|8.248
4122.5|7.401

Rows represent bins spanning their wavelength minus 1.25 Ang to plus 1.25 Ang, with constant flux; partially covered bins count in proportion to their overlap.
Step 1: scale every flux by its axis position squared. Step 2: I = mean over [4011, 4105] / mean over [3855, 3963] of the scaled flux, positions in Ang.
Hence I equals 1.31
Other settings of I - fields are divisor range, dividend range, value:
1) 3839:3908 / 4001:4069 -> 1.29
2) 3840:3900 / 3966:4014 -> 1.12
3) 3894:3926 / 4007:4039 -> 1.28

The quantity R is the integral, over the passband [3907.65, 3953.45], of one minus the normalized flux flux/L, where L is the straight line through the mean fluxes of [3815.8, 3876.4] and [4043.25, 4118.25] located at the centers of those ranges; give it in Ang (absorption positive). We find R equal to 3.58 Ang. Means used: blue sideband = 6.14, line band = 6.21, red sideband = 7.81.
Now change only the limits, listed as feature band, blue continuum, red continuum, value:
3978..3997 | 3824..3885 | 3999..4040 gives 1.5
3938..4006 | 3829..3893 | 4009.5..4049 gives 8.6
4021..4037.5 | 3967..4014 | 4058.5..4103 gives -1.2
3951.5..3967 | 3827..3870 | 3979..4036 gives 1.5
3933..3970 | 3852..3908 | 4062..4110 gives 4.8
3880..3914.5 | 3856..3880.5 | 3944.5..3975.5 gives -1.9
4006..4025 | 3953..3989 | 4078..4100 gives -4.5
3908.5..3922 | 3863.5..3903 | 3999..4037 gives 0.8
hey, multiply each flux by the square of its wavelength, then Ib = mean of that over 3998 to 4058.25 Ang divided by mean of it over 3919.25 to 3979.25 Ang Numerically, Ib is 1.4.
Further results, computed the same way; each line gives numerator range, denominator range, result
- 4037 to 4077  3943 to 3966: 1.22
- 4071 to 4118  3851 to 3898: 1.33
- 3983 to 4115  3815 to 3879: 1.40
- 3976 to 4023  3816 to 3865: 1.37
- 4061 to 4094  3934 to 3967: 1.32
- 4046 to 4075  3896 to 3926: 1.20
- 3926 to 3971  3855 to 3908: 0.94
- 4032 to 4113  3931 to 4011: 1.24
